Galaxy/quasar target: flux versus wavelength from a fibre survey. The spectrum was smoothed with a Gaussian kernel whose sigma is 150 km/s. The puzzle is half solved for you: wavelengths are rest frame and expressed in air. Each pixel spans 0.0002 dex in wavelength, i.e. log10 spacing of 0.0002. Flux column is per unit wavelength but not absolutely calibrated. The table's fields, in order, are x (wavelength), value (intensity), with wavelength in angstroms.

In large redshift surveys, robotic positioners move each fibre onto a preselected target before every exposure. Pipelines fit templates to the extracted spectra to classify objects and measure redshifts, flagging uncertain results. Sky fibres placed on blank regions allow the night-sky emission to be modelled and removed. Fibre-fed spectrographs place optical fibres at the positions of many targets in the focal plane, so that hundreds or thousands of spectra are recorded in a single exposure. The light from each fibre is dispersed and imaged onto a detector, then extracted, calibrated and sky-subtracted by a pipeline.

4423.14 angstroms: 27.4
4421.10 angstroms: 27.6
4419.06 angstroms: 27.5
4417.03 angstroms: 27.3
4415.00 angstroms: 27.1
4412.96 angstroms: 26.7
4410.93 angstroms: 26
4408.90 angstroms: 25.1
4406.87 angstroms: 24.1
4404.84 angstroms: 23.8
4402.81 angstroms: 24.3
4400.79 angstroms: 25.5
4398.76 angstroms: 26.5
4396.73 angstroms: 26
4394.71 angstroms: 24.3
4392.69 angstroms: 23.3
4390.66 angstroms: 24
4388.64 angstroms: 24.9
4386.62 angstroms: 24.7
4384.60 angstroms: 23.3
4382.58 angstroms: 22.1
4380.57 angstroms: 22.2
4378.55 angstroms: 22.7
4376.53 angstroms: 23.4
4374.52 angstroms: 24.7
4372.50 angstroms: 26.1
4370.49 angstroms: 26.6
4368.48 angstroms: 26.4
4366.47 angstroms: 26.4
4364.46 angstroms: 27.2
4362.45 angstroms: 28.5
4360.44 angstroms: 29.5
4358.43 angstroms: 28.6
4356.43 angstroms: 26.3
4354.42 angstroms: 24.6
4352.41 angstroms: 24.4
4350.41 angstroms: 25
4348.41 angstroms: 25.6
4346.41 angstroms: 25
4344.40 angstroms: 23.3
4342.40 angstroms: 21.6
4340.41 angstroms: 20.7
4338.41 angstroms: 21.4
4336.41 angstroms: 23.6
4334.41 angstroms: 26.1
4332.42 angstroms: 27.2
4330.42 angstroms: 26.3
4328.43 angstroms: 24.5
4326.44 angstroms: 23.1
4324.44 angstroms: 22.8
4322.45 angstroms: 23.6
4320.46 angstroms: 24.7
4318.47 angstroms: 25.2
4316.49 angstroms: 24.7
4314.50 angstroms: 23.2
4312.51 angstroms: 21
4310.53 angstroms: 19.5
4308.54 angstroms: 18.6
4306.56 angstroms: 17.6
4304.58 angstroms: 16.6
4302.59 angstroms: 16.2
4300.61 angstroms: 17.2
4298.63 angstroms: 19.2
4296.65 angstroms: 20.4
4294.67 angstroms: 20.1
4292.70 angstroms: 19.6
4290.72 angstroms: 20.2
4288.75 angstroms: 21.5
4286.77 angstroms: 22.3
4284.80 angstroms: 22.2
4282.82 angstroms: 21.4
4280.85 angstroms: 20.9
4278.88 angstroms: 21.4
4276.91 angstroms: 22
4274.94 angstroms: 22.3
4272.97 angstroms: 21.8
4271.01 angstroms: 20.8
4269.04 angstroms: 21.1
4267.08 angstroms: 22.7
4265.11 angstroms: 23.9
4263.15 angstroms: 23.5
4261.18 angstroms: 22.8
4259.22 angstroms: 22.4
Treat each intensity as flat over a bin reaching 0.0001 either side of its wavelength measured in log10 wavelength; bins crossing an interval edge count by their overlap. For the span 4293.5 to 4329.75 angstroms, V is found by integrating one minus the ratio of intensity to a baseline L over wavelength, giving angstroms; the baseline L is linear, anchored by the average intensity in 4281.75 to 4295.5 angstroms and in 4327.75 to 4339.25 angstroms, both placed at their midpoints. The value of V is 3.2 angstroms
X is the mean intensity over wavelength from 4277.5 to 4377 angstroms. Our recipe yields 23.1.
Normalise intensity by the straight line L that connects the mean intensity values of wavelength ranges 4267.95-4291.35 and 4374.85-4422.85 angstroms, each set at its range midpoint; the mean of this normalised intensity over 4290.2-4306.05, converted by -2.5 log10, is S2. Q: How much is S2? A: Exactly 0.18 mag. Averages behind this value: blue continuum 21.5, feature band 18.6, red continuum 24.9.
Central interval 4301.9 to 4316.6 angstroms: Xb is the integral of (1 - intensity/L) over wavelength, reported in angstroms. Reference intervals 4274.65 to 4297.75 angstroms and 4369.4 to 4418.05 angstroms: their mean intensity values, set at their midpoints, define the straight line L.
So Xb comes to 1.67 angstroms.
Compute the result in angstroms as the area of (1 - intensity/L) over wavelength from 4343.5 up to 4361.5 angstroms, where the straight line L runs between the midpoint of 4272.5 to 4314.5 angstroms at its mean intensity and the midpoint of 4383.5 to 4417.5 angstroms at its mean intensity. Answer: -2.3 angstroms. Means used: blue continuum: 20.1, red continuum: 25.1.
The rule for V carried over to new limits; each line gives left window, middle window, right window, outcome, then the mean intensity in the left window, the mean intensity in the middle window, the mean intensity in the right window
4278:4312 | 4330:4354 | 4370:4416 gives -2.3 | 19.7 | 24.1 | 24.6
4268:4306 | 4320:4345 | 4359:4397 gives -1.2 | 20.3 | 23.7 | 25.1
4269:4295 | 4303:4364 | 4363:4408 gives -1.8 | 21.3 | 23.7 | 24.7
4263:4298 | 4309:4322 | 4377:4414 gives -0.3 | 21.5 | 22.9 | 24.4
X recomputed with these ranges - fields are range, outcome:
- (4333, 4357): 24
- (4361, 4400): 25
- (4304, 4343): 22.7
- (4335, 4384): 24.8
